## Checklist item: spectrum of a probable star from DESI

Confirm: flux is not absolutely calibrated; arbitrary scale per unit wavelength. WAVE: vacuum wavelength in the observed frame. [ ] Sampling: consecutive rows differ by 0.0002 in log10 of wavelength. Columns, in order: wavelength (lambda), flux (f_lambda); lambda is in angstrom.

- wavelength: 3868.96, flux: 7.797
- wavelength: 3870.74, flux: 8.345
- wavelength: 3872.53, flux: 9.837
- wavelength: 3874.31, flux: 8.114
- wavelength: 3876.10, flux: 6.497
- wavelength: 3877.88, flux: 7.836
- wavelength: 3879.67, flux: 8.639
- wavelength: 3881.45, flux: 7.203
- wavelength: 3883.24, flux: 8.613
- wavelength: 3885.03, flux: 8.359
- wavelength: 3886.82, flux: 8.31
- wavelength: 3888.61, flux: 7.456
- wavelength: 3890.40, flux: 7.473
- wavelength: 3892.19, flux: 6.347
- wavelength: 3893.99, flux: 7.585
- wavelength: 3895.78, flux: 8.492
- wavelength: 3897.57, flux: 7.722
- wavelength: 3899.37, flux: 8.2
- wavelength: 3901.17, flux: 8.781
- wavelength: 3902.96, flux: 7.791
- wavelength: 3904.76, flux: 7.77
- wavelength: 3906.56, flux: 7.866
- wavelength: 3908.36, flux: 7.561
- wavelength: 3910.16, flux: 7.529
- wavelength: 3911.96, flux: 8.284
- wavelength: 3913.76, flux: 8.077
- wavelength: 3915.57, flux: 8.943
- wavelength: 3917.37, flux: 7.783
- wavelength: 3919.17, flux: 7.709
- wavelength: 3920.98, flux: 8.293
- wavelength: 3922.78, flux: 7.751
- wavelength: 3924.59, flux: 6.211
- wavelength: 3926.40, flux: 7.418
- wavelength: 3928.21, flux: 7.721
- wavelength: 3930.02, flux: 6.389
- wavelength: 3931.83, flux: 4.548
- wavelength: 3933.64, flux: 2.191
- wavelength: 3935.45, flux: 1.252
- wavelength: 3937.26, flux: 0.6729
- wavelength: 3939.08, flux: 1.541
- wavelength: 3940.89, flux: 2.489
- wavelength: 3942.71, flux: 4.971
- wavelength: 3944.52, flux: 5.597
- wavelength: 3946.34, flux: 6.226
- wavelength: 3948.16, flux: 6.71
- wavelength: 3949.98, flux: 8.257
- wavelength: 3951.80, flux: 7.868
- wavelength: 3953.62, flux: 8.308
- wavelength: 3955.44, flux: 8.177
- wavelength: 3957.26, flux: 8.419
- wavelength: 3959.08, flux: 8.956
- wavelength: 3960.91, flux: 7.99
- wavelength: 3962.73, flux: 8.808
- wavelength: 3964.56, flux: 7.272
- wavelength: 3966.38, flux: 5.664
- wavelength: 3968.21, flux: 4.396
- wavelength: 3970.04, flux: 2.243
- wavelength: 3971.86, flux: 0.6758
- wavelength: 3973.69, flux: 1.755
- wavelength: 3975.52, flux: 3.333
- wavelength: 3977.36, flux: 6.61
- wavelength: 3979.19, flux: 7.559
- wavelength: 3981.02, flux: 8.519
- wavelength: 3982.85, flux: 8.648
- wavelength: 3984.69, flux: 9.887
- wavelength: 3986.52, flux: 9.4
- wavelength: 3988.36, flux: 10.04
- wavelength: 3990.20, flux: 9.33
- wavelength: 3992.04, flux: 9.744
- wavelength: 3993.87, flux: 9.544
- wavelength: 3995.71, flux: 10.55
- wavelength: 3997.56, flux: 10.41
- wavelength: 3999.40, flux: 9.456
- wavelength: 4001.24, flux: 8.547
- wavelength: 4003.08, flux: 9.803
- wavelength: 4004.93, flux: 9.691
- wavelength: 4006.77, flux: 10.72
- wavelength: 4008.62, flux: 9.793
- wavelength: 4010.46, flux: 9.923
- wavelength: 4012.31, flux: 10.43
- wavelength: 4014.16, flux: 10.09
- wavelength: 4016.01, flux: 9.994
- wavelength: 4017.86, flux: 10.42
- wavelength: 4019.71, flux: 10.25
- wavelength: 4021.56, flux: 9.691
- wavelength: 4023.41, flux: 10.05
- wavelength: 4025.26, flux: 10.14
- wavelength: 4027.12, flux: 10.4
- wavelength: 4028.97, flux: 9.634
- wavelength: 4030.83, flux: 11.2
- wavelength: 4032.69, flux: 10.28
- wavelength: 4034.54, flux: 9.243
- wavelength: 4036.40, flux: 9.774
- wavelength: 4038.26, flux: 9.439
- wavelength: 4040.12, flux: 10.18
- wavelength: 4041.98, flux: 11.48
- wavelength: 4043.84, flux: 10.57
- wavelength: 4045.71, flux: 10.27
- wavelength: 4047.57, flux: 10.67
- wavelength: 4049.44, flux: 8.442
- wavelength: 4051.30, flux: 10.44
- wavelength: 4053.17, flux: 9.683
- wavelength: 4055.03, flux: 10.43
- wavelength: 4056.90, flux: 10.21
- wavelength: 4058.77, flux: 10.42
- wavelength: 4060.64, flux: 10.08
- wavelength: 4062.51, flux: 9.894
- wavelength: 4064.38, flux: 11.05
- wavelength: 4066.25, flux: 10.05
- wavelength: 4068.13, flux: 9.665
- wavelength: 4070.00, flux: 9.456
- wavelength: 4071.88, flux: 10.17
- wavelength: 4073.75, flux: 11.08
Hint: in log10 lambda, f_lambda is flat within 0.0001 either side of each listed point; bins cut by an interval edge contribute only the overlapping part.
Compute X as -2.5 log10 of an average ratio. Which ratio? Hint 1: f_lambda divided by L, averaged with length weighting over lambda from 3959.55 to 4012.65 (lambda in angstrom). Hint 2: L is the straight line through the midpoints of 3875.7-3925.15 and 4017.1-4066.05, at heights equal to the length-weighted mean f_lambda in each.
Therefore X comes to 0.17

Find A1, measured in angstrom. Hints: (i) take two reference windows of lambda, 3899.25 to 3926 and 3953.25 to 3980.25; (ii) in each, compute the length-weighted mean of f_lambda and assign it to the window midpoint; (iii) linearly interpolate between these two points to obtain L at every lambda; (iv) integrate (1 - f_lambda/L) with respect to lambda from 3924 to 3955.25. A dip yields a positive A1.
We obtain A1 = 7.3 angstrom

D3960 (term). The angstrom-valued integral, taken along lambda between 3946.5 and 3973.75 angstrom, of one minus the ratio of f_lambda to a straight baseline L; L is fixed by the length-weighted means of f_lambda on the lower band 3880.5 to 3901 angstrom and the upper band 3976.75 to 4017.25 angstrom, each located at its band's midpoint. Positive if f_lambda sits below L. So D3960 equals 7.33 angstrom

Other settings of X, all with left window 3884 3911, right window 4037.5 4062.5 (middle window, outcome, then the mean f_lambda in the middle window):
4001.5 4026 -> -0.05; 10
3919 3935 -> 0.30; 6.26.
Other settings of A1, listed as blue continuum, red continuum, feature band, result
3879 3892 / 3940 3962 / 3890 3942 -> 6.9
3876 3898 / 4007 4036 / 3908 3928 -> 1.3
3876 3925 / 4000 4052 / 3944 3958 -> 2.0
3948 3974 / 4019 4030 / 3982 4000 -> -3.4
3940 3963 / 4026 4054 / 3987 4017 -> -3.6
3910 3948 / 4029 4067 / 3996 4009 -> -2.0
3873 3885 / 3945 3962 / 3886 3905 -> 0.2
